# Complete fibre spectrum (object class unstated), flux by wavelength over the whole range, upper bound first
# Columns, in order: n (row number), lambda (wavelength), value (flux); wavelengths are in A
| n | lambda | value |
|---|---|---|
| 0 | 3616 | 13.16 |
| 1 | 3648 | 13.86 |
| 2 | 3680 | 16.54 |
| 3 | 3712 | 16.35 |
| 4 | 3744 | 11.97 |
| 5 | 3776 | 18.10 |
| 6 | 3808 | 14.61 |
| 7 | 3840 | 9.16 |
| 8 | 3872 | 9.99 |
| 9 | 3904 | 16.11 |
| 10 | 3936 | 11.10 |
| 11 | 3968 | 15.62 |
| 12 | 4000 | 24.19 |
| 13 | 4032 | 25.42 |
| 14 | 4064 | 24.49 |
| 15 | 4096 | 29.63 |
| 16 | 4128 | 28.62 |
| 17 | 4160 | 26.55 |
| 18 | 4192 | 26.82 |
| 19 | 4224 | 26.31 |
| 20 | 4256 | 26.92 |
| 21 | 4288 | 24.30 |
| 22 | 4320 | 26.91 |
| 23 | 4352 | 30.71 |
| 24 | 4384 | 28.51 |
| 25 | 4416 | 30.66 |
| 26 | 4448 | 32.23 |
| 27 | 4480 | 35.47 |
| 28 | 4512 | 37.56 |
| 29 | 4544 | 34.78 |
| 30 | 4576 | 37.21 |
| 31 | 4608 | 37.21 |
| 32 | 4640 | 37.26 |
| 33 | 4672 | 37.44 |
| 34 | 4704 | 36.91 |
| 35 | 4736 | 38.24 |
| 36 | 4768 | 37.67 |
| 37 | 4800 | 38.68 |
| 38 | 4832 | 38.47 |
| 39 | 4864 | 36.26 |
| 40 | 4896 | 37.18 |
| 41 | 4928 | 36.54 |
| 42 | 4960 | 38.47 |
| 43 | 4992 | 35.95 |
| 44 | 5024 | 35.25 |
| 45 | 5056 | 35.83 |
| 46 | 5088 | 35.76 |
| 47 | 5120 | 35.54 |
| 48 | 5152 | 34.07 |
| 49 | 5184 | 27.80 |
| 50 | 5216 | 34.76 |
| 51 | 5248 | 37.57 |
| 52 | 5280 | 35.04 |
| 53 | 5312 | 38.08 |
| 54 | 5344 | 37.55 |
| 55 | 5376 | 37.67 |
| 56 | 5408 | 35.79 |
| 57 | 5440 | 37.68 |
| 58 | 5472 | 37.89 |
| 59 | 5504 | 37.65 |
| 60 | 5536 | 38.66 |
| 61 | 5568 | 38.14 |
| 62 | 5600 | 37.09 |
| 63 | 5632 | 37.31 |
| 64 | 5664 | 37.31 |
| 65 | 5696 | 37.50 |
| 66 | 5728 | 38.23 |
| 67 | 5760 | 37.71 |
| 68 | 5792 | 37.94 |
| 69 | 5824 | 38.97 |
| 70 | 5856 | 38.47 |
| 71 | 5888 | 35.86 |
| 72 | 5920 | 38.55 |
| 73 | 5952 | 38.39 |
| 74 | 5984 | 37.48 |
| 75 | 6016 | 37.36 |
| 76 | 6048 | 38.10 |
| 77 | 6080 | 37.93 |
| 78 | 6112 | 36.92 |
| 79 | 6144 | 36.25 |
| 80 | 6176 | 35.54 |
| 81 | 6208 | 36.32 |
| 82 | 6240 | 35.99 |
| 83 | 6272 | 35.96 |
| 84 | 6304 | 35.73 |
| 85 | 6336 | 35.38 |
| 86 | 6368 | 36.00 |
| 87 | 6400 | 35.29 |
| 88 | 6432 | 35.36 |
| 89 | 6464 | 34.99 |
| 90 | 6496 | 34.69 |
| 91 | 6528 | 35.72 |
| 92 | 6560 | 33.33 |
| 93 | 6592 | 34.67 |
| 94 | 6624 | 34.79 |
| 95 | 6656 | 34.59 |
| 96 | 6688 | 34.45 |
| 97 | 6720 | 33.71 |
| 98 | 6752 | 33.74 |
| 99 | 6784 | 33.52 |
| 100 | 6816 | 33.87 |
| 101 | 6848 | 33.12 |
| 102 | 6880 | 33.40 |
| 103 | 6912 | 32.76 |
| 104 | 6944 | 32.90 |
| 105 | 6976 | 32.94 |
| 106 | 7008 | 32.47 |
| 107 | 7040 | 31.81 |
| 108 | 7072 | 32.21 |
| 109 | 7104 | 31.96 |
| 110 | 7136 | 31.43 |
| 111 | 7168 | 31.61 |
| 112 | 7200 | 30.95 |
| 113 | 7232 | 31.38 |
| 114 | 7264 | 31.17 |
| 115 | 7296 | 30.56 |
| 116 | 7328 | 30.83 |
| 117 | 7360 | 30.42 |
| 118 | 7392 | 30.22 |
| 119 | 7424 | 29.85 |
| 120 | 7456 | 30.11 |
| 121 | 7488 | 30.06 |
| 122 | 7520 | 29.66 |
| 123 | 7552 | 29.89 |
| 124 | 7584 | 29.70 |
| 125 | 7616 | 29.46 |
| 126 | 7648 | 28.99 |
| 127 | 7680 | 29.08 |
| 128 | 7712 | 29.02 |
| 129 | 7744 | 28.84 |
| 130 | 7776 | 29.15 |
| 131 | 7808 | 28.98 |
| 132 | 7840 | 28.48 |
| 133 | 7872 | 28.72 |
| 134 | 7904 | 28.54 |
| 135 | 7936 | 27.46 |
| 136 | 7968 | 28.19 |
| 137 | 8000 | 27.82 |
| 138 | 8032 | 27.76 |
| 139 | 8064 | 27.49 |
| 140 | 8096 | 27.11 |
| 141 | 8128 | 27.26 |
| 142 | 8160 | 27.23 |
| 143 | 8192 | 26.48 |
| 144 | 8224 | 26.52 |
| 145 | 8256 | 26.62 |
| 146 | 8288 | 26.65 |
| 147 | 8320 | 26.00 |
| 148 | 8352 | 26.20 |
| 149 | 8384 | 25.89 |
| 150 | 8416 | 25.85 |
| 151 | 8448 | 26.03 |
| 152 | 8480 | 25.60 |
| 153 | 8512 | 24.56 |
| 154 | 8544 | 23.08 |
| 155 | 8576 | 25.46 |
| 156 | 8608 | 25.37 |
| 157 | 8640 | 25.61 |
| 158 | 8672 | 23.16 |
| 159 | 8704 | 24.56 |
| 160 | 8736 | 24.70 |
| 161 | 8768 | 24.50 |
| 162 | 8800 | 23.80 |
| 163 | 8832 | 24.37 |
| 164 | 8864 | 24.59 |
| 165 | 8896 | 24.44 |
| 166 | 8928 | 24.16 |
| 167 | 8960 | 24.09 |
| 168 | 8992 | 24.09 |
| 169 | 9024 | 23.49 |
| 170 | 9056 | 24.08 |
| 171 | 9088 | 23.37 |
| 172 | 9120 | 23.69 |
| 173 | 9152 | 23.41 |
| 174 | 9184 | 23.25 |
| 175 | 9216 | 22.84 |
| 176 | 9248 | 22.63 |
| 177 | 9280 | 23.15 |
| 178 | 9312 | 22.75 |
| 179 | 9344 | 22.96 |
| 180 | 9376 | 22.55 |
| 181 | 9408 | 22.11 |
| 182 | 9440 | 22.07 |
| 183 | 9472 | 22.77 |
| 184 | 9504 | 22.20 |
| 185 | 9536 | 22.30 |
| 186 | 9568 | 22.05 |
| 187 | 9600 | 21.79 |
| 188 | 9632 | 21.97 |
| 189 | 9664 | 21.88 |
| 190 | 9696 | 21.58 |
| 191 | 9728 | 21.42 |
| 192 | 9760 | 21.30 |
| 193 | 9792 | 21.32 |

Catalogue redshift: 0.000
